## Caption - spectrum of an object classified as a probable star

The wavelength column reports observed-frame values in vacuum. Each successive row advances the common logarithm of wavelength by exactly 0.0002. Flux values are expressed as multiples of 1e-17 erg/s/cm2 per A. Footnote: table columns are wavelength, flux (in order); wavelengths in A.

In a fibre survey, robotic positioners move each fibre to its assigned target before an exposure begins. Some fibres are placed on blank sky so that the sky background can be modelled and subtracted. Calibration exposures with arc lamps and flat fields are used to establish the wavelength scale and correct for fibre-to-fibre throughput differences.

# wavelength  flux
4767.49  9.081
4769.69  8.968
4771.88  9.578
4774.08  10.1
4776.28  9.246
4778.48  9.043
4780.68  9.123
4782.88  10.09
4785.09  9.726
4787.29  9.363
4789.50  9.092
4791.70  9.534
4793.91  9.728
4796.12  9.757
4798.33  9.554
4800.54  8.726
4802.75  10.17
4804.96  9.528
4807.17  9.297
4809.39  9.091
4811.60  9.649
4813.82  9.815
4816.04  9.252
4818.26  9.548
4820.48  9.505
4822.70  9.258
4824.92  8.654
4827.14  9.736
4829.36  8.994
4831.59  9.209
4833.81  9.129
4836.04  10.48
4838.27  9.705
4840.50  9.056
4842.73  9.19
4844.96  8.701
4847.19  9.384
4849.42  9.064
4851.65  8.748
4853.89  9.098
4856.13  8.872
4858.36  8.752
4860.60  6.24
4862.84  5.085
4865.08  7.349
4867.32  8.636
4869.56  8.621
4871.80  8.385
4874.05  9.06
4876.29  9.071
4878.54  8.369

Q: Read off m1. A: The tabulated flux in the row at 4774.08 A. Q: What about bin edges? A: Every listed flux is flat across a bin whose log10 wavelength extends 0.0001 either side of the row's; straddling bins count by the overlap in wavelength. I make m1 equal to 10.1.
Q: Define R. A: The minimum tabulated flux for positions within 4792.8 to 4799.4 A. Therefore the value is 9.554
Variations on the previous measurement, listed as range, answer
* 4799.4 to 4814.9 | 8.726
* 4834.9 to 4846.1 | 8.701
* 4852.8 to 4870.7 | 5.085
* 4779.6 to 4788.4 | 9.123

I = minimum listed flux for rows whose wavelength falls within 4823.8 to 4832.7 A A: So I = 8.654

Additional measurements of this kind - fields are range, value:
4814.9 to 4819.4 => 9.252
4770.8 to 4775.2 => 9.578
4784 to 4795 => 9.092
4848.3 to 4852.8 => 8.748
